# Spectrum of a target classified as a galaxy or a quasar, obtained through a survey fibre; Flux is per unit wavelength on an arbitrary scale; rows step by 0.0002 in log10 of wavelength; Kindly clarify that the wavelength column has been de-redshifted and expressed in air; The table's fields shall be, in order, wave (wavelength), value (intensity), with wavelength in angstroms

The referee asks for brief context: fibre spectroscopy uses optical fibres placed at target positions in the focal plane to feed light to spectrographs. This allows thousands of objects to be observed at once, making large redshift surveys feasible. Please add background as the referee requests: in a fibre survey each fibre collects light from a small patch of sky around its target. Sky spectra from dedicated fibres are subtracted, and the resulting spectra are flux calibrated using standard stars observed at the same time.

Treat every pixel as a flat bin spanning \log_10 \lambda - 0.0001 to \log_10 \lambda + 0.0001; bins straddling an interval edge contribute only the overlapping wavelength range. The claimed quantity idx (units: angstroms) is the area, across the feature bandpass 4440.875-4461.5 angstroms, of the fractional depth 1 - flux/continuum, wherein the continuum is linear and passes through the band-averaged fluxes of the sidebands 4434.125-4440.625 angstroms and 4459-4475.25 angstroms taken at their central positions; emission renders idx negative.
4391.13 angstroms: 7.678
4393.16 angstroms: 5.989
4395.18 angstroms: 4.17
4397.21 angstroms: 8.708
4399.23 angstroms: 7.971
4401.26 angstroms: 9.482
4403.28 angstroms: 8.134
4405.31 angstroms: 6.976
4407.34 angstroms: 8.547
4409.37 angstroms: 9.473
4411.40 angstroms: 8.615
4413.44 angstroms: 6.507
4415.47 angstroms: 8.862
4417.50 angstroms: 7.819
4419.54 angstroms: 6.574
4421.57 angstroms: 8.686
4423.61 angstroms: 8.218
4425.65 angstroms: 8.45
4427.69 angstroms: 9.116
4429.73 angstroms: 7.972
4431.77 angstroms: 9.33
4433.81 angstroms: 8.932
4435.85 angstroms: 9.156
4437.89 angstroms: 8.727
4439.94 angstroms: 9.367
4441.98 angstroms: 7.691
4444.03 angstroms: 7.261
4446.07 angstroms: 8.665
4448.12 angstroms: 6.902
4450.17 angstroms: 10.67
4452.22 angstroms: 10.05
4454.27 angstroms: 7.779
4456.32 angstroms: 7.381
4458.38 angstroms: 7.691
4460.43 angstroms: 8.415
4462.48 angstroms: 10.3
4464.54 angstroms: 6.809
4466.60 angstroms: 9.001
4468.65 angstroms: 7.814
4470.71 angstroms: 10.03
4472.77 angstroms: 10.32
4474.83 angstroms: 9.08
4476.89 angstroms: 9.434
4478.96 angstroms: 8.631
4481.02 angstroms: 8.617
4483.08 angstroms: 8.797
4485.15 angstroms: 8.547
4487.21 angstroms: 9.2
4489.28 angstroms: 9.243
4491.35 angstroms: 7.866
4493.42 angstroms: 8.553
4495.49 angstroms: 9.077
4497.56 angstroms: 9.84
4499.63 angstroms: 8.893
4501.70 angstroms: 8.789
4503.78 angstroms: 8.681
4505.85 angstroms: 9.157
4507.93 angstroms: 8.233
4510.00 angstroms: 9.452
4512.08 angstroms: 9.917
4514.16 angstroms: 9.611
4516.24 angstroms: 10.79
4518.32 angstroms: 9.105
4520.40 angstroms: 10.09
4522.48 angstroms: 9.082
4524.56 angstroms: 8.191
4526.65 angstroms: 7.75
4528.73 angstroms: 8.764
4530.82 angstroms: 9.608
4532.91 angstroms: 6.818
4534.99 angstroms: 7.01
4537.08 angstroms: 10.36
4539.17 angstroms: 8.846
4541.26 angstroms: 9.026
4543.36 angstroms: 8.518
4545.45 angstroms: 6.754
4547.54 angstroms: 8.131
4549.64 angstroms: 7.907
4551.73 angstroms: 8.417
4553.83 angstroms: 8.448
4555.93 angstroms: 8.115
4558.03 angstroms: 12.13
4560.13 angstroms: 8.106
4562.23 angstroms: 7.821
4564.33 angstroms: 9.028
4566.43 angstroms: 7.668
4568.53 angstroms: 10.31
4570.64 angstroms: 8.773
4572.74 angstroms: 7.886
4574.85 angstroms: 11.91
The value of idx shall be 1.7 angstroms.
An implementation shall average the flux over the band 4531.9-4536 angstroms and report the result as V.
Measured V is 6.93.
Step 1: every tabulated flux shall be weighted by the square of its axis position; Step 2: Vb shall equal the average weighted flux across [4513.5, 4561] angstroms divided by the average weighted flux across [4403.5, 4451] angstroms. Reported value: 1.10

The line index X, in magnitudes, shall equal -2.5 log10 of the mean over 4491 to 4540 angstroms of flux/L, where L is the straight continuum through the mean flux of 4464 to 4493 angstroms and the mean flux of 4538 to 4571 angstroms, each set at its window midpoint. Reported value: -0.03 mag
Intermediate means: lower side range 8.84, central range 8.95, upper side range 8.63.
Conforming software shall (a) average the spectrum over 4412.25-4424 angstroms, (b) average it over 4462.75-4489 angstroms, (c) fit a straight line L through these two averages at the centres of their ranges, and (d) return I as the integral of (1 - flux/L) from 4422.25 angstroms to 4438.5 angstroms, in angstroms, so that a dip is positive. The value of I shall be -1.48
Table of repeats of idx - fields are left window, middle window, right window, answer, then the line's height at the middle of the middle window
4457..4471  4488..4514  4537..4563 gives -1.4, 8.53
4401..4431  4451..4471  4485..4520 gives 0.5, 8.7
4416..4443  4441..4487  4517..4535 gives -0.6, 8.52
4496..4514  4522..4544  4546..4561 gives 0.9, 8.88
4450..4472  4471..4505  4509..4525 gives 0.4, 9.11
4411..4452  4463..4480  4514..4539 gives -0.6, 8.62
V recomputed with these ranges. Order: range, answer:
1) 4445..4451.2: 8.74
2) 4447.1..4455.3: 8.85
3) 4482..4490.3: 8.95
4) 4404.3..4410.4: 8.33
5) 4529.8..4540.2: 8.53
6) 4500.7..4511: 8.86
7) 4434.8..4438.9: 8.95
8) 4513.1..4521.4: 9.9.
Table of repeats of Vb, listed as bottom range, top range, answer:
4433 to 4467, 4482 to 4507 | 1.07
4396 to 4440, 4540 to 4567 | 1.07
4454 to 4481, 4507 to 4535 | 1.06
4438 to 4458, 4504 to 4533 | 1.12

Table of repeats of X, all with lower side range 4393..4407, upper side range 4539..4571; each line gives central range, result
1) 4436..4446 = -0.08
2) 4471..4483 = -0.15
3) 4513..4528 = -0.11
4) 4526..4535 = 0.04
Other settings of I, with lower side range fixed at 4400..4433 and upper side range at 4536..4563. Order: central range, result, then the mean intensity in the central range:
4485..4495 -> -0.25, 8.71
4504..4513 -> -0.61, 9.14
